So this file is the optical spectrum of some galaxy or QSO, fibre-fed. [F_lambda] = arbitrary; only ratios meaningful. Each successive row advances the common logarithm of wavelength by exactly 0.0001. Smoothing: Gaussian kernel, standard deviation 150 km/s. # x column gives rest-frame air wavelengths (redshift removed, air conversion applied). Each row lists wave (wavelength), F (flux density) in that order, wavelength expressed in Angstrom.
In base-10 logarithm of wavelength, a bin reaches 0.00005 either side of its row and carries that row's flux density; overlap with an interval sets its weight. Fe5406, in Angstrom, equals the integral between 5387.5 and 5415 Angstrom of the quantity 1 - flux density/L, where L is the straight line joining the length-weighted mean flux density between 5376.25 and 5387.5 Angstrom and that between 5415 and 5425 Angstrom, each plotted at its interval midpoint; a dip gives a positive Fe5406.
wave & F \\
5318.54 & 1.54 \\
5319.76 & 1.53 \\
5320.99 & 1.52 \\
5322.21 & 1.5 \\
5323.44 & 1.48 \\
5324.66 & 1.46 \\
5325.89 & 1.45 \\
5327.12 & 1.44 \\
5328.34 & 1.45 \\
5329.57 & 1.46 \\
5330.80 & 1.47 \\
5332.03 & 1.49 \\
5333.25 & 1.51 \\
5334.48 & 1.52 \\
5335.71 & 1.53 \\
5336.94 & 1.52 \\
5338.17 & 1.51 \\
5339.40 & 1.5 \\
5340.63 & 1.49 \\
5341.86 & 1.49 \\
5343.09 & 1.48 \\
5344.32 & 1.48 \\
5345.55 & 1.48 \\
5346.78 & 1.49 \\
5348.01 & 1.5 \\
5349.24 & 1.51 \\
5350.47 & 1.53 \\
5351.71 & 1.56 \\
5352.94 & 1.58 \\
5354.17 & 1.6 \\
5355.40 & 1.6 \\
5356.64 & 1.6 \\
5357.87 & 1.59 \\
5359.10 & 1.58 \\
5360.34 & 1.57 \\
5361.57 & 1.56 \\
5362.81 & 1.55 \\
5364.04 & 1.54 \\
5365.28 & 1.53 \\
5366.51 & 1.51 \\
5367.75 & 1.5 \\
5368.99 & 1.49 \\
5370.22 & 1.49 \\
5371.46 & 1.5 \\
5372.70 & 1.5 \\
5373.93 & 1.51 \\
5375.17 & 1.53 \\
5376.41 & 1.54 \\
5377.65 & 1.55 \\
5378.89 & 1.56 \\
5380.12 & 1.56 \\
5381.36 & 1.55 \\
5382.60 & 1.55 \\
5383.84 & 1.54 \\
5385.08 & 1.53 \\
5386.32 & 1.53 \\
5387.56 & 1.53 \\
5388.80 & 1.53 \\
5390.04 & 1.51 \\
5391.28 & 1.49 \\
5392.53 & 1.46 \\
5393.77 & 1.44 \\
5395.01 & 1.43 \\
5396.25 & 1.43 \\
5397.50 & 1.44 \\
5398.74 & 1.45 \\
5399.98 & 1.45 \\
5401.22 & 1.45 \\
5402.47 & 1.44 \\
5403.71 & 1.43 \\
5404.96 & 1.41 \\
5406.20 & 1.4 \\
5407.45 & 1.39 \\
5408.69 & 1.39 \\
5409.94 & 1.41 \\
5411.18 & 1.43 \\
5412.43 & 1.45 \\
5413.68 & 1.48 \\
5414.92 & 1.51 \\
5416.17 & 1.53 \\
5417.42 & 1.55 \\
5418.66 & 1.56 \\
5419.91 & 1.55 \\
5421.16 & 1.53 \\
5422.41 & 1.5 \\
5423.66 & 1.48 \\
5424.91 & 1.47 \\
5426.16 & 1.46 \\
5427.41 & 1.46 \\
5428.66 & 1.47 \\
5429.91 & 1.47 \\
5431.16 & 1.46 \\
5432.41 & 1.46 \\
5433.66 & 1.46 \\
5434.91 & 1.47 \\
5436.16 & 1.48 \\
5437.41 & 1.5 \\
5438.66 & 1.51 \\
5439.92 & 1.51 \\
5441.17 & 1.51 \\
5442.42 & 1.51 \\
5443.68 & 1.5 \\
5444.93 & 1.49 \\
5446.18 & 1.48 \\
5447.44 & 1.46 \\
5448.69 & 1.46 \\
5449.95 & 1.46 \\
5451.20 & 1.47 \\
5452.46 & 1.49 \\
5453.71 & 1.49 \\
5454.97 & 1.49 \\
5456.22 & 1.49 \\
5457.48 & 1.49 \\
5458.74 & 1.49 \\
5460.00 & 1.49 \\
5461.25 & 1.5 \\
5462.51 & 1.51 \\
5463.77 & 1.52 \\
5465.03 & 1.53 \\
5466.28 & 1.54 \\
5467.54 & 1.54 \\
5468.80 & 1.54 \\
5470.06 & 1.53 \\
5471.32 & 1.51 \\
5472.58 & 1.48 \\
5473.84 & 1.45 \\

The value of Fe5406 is 1.55 Angstrom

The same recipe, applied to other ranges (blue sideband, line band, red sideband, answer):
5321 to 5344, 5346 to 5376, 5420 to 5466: -1.0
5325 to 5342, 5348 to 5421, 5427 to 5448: -1.1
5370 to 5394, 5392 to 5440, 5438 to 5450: 1.2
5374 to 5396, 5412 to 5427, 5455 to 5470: 0.1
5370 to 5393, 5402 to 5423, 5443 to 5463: 0.5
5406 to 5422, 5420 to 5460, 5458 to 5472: 0.4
